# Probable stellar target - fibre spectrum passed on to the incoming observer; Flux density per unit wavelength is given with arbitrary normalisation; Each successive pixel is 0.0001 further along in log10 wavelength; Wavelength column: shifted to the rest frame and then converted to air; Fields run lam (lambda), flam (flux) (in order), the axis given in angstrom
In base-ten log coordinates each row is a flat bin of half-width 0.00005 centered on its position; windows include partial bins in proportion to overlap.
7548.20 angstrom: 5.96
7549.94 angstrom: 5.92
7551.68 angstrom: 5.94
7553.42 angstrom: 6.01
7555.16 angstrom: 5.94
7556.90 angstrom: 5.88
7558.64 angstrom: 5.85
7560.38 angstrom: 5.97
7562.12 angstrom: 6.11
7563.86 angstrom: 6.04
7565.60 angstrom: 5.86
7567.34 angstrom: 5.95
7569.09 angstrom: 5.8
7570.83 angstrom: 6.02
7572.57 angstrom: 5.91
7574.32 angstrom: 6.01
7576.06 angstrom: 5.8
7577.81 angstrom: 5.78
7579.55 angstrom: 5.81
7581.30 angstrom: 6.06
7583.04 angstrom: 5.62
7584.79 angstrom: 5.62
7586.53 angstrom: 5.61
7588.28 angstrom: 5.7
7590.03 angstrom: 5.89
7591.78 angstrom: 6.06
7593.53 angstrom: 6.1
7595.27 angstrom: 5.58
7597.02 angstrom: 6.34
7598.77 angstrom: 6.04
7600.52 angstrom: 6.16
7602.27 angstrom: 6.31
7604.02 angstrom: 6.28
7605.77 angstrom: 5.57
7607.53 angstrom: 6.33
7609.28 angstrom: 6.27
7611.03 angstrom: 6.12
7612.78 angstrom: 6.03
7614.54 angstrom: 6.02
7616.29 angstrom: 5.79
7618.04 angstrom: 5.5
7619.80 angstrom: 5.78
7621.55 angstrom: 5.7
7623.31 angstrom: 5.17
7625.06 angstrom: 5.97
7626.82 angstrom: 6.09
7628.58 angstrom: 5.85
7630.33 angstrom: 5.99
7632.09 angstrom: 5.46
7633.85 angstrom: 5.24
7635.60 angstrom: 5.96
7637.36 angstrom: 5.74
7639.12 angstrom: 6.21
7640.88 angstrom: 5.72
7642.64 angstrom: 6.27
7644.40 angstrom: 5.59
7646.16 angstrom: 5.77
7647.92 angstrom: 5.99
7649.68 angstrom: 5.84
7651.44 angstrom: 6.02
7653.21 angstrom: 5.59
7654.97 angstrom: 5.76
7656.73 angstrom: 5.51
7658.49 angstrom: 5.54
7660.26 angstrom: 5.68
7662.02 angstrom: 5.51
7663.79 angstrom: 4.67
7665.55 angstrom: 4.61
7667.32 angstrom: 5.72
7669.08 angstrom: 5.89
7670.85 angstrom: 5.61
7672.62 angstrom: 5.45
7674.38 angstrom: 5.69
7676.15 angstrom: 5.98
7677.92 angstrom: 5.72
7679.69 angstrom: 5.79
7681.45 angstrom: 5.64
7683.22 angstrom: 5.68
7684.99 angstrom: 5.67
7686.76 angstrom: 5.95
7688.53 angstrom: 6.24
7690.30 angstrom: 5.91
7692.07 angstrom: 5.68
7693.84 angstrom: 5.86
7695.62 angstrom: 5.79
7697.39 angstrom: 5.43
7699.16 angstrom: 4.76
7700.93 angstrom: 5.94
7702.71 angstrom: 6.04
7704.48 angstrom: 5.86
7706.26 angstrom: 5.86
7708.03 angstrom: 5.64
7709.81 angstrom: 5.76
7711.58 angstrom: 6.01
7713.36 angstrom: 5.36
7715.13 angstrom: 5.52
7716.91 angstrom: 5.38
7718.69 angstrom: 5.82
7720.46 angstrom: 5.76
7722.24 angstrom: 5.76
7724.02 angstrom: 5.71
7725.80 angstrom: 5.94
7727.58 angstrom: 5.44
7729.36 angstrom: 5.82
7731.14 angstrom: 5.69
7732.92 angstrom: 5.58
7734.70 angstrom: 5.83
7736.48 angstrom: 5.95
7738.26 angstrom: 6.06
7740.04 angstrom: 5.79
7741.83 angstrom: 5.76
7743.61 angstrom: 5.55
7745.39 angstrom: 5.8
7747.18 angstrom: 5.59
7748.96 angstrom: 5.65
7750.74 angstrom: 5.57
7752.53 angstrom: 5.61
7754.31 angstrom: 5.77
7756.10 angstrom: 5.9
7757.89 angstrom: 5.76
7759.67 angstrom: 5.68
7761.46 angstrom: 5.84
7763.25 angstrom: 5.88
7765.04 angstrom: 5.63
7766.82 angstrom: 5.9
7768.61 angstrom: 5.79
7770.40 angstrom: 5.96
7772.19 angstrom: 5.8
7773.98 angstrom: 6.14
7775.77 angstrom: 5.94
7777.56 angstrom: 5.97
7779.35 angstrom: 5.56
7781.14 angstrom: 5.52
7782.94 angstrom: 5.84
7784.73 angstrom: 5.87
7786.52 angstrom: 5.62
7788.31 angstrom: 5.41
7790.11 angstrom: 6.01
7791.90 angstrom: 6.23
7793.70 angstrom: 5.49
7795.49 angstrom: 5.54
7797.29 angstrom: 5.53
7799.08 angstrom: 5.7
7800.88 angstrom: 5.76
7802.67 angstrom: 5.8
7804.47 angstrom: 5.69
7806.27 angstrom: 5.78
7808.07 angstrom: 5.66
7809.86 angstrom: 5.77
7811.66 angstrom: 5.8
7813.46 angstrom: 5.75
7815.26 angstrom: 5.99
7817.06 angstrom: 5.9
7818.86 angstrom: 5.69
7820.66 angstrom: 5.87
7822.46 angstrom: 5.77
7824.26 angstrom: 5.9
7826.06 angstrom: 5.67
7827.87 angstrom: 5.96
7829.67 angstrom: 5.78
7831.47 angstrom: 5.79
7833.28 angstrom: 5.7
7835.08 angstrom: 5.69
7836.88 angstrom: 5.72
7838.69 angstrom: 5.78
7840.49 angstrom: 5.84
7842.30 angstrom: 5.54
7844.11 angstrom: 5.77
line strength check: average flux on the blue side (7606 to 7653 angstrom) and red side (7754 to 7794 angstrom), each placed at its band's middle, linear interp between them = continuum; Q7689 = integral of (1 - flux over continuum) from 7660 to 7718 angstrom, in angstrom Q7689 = 1.9 angstrom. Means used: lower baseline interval 5.85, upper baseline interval 5.81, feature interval 5.65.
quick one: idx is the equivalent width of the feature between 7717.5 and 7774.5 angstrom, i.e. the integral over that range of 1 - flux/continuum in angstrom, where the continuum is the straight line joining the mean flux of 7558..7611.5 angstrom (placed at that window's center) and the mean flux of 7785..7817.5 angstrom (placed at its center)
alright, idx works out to 0.3 angstrom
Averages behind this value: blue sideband 5.95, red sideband 5.75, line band 5.77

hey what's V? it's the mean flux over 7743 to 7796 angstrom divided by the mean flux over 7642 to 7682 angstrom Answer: 1.0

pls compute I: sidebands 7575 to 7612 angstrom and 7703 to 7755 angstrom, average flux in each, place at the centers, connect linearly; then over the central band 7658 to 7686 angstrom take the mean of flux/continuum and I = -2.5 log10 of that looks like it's 0.051 mag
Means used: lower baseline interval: 5.96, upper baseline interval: 5.72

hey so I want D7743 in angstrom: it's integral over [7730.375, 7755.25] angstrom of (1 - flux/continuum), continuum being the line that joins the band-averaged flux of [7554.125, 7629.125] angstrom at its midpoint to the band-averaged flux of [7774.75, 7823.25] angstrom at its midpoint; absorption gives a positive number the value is 0.31 angstrom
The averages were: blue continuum 5.91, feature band 5.73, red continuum 5.76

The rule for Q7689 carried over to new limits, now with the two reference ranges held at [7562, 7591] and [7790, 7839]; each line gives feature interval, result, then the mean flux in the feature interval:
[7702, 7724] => 0.30 angstrom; 5.73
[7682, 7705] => 0.24 angstrom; 5.75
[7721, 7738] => 0.12 angstrom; 5.76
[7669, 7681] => 0.21 angstrom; 5.72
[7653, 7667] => 1.11 angstrom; 5.36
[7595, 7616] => -0.90 angstrom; 6.09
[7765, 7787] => -0.14 angstrom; 5.82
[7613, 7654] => 0.24 angstrom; 5.8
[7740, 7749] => 0.17 angstrom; 5.68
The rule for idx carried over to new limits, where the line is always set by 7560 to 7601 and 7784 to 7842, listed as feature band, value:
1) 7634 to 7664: 0.6 angstrom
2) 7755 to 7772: -0.1 angstrom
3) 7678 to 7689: 0.1 angstrom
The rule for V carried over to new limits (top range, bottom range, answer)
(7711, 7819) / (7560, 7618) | 0.97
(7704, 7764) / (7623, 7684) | 1.01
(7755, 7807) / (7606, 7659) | 0.99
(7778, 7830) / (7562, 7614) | 0.97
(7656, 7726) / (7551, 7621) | 0.95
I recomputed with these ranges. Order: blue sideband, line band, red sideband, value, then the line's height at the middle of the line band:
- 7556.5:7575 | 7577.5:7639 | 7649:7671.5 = -0.022 mag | 5.76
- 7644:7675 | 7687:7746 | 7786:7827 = -0.017 mag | 5.65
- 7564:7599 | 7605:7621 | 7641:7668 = -0.032 mag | 5.76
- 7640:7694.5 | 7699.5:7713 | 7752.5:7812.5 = -0.016 mag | 5.72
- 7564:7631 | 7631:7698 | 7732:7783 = 0.030 mag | 5.85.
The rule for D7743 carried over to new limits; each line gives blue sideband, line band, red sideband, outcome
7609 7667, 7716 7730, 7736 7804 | 0.1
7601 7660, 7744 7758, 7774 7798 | 0.2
